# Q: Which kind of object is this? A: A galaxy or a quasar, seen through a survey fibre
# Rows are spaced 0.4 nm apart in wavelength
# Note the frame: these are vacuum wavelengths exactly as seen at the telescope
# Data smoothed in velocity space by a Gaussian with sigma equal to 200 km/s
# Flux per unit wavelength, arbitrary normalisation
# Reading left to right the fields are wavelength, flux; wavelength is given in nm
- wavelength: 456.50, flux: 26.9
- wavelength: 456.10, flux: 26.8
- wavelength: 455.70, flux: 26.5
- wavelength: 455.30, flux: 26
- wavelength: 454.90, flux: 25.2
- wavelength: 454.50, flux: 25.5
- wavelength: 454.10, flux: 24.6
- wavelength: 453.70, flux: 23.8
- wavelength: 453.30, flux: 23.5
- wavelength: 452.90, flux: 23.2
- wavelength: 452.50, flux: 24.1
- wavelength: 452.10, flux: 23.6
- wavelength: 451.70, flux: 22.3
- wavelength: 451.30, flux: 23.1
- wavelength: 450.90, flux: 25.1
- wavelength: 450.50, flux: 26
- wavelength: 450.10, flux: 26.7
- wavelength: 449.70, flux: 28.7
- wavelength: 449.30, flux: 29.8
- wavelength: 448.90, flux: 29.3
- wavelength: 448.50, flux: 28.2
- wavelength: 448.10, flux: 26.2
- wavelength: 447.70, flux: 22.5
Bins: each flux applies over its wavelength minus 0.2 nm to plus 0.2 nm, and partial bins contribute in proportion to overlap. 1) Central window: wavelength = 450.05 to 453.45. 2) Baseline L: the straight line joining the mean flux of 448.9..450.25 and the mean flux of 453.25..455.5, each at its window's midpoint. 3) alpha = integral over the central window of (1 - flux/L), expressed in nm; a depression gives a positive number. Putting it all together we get 0.36 nm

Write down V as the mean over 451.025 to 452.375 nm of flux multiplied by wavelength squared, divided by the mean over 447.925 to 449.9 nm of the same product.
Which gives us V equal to 0.8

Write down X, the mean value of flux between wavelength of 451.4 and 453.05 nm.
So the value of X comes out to 23.3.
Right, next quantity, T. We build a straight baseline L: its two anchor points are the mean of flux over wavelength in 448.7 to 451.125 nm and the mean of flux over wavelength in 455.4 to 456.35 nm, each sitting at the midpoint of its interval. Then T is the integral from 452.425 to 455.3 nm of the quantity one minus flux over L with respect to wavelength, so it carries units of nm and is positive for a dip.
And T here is 0.27 nm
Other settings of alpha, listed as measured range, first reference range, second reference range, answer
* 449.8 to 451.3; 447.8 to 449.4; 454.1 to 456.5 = 0.09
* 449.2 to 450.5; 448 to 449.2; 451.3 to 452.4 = -0.08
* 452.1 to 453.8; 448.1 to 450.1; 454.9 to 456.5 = 0.22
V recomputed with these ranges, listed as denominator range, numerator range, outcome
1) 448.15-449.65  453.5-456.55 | 0.91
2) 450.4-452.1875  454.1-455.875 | 1.09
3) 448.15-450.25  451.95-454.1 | 0.85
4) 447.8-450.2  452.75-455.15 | 0.89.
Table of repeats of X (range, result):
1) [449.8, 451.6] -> 25.3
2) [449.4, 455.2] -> 24.8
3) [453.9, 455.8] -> 25.5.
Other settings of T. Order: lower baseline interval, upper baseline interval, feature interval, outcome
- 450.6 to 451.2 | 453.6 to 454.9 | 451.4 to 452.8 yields 0.09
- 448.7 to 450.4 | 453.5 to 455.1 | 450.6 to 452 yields 0.18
